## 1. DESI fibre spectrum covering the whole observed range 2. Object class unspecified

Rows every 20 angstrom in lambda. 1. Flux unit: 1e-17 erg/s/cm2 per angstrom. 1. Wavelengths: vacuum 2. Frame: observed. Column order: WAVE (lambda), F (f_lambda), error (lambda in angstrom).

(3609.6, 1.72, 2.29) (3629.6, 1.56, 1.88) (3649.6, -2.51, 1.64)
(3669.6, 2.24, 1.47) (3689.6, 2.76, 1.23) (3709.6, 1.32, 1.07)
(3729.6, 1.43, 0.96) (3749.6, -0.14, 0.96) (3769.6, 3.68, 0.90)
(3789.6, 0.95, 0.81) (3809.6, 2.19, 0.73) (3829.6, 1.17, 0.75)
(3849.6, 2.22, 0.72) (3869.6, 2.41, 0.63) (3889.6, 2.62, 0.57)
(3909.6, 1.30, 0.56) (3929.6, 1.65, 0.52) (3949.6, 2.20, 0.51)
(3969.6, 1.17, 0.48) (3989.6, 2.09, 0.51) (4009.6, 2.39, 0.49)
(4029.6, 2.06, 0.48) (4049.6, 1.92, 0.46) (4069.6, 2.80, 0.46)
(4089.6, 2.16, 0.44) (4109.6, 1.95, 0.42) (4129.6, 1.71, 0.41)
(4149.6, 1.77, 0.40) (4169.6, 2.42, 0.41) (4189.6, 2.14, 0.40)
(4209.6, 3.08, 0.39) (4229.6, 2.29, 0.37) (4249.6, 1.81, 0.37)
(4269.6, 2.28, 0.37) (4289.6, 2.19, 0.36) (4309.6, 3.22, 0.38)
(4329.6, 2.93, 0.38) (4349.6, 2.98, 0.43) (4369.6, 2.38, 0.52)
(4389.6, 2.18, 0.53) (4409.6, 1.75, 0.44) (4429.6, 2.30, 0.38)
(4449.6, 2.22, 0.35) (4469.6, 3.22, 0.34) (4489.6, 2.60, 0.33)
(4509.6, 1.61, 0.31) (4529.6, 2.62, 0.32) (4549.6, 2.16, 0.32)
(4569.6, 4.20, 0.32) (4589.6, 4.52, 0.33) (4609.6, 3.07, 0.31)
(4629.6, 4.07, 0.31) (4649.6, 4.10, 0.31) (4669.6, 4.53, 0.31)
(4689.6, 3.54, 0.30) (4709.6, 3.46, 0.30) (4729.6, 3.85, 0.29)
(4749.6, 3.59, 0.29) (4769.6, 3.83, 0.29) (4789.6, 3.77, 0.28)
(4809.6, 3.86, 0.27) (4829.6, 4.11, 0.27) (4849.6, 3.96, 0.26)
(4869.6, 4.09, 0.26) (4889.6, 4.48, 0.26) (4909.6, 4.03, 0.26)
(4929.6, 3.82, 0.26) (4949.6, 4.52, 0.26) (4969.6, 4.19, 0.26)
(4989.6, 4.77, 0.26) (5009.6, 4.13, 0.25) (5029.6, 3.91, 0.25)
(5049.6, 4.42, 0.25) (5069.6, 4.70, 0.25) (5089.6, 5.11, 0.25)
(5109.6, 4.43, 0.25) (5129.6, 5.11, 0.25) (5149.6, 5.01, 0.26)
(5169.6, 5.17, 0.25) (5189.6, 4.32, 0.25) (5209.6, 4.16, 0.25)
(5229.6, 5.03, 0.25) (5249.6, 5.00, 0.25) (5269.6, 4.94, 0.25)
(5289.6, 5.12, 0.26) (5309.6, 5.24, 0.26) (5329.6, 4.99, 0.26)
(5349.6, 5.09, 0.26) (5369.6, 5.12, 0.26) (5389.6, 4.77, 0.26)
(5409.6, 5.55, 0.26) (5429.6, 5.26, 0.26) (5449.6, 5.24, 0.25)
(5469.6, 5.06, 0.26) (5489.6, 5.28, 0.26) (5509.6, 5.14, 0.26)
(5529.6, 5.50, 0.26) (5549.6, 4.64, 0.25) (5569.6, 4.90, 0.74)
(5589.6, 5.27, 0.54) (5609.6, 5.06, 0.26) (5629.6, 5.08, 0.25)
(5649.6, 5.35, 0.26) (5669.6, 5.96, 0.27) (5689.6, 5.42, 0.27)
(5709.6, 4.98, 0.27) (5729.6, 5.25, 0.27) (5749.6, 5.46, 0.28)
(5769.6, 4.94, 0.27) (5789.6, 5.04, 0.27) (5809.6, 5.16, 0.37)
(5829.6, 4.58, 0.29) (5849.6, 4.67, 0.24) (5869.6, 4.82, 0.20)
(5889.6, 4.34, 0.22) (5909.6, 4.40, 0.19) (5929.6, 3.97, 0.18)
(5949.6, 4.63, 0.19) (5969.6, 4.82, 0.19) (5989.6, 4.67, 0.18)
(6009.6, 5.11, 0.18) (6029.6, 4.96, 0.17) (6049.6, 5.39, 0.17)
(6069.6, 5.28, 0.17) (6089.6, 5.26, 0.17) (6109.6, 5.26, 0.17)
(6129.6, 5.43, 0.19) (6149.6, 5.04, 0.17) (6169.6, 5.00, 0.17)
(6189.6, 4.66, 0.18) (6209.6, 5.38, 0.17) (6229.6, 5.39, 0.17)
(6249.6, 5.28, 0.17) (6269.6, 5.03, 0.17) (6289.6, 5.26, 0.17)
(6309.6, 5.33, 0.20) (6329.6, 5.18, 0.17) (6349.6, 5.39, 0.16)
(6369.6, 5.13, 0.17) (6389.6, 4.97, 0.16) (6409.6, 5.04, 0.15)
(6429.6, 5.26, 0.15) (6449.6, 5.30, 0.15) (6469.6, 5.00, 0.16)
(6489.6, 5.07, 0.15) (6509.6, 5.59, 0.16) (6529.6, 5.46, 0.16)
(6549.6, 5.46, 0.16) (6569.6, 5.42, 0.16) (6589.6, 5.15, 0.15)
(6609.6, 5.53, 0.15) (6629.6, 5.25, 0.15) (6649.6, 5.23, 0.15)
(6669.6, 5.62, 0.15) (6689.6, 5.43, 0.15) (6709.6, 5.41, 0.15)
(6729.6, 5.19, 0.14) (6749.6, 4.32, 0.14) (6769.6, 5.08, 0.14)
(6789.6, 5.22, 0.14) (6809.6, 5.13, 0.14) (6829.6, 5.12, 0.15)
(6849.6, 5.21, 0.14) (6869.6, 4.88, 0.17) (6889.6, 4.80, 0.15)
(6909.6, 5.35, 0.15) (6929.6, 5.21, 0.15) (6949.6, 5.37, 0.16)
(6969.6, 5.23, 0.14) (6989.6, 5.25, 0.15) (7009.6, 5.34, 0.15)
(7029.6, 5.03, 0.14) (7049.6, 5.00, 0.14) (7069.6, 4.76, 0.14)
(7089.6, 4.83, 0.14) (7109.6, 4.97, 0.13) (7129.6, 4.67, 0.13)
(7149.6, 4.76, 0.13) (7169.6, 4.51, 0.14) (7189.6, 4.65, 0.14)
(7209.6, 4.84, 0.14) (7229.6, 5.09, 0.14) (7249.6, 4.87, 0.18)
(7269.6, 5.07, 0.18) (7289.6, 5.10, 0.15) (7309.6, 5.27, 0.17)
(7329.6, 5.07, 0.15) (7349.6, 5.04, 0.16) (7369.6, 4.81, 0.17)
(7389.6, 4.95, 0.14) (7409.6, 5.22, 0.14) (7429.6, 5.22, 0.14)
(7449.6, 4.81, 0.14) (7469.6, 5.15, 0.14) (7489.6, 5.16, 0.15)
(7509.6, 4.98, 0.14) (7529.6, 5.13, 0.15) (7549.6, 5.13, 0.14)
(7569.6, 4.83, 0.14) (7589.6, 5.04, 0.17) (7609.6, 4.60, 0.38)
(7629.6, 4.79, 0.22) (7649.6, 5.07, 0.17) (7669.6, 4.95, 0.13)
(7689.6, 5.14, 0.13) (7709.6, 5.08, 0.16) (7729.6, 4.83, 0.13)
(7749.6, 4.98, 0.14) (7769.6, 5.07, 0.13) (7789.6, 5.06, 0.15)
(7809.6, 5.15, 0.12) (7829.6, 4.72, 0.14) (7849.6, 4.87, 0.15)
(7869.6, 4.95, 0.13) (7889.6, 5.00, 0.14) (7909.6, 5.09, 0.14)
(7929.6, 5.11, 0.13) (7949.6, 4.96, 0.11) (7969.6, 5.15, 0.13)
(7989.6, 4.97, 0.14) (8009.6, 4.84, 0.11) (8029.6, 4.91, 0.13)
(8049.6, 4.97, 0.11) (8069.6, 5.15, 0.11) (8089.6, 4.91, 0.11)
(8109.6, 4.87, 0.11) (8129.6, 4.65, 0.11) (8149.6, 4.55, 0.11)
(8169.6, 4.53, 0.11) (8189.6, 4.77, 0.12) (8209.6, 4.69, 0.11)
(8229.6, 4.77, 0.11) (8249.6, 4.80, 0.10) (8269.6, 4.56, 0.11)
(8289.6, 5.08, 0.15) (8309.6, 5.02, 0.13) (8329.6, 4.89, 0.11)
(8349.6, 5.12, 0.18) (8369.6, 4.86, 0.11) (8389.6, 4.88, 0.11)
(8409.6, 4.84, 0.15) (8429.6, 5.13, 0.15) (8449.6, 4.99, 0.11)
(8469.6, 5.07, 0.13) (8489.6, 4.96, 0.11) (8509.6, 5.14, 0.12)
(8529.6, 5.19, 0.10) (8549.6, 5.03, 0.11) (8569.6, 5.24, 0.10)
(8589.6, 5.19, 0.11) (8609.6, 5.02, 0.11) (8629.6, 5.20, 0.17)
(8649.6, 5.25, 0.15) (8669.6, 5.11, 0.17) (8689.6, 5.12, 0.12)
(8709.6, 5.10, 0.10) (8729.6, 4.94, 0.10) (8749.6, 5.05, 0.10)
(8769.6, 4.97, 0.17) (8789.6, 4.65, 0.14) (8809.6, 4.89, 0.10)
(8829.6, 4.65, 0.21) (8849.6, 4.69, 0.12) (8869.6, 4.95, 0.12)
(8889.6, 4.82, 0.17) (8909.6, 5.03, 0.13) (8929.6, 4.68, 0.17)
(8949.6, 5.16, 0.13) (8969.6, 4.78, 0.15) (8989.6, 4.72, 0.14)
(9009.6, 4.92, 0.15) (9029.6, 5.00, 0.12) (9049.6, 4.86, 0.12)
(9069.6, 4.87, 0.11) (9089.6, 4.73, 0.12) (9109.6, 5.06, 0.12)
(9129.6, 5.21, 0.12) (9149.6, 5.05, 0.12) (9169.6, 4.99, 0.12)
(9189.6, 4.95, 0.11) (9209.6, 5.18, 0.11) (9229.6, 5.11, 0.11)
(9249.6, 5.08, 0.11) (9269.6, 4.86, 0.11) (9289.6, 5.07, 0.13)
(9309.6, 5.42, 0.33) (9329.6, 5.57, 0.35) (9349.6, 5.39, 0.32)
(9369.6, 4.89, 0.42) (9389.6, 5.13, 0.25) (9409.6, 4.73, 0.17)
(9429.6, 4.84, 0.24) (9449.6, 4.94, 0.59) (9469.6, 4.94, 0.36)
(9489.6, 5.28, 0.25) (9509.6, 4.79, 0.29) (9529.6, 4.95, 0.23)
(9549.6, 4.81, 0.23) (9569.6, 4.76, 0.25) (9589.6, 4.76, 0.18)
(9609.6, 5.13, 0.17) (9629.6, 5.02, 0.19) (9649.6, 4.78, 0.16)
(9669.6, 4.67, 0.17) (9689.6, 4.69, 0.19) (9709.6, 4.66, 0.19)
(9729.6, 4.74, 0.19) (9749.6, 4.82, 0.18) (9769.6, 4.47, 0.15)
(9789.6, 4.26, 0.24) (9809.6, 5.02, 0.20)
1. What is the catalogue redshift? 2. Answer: 0.14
